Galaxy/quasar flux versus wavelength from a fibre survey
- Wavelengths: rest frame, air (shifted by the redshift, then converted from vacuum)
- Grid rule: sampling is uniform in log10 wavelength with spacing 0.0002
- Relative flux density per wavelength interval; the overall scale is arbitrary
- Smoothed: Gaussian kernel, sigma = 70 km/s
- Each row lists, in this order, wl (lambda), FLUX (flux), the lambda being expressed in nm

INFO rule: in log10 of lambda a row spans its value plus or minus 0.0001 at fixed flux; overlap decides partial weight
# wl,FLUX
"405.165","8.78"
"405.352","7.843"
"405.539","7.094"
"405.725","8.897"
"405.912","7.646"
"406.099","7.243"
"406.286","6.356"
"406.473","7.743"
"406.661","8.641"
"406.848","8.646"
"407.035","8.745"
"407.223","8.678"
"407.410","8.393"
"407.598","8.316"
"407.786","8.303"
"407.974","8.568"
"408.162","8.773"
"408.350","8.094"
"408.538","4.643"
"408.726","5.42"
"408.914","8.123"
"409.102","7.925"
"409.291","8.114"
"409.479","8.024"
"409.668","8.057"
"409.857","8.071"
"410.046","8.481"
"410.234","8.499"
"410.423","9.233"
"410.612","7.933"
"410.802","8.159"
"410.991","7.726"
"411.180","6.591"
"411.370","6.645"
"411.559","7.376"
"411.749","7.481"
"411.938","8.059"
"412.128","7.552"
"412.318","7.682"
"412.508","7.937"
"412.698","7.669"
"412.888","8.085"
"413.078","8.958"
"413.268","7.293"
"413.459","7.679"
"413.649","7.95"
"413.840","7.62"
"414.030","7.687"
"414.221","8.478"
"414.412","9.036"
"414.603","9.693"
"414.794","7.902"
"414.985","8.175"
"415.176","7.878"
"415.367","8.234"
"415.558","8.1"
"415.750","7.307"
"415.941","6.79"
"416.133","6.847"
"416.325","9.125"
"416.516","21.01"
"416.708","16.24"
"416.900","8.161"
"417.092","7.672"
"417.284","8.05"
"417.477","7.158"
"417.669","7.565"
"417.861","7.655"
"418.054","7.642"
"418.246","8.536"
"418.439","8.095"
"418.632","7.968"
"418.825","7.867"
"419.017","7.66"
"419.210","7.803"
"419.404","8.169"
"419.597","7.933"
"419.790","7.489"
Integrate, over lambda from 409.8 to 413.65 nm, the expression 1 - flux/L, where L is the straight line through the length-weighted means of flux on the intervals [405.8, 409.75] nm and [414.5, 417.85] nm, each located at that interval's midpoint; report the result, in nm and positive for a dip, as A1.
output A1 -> 0.27 nm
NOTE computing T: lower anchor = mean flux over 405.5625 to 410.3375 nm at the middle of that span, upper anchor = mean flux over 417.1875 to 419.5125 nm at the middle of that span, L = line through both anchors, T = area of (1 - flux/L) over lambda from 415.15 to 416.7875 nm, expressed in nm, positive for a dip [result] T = -0.489 nm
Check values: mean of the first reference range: 7.93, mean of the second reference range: 7.85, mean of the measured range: 10.2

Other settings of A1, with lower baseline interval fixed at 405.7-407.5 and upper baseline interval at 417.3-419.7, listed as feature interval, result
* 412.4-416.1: -0.04 nm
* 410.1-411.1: -0.04 nm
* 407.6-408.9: 0.10 nm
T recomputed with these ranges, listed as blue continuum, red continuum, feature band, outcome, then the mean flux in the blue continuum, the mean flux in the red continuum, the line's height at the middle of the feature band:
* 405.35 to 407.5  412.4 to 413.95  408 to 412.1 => 0.13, 8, 7.9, 7.95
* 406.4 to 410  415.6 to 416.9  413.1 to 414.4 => 0.27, 7.97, 10.9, 9.97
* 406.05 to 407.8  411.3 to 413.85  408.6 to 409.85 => 0.06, 8.12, 7.73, 7.96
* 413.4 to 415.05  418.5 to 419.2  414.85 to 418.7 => -0.42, 8.26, 7.85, 8.03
